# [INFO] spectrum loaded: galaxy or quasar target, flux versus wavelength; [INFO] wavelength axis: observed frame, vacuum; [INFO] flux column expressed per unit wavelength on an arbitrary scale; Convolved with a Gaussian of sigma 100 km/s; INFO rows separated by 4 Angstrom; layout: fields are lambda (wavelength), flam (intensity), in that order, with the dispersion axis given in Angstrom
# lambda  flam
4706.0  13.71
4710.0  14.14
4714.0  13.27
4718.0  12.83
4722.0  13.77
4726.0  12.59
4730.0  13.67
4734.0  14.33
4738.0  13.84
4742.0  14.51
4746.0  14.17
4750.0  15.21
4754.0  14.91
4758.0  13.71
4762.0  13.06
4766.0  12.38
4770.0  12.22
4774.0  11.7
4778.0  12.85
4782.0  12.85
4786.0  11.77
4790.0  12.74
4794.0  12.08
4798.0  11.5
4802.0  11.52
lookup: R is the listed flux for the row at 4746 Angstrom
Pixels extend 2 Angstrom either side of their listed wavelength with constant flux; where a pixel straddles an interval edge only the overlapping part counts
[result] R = 14.17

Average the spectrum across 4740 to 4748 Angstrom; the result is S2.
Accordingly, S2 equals 14.3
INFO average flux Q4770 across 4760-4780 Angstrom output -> 12.4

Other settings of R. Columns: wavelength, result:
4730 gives 13.67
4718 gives 12.83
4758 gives 13.71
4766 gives 12.38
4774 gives 11.7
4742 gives 14.51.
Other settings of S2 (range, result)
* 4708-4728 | 13.3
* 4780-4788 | 12.3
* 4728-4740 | 13.9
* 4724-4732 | 13.1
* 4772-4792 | 12.4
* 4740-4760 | 14.5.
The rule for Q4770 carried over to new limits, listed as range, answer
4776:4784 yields 12.8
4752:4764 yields 13.9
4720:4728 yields 13.2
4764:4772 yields 12.3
